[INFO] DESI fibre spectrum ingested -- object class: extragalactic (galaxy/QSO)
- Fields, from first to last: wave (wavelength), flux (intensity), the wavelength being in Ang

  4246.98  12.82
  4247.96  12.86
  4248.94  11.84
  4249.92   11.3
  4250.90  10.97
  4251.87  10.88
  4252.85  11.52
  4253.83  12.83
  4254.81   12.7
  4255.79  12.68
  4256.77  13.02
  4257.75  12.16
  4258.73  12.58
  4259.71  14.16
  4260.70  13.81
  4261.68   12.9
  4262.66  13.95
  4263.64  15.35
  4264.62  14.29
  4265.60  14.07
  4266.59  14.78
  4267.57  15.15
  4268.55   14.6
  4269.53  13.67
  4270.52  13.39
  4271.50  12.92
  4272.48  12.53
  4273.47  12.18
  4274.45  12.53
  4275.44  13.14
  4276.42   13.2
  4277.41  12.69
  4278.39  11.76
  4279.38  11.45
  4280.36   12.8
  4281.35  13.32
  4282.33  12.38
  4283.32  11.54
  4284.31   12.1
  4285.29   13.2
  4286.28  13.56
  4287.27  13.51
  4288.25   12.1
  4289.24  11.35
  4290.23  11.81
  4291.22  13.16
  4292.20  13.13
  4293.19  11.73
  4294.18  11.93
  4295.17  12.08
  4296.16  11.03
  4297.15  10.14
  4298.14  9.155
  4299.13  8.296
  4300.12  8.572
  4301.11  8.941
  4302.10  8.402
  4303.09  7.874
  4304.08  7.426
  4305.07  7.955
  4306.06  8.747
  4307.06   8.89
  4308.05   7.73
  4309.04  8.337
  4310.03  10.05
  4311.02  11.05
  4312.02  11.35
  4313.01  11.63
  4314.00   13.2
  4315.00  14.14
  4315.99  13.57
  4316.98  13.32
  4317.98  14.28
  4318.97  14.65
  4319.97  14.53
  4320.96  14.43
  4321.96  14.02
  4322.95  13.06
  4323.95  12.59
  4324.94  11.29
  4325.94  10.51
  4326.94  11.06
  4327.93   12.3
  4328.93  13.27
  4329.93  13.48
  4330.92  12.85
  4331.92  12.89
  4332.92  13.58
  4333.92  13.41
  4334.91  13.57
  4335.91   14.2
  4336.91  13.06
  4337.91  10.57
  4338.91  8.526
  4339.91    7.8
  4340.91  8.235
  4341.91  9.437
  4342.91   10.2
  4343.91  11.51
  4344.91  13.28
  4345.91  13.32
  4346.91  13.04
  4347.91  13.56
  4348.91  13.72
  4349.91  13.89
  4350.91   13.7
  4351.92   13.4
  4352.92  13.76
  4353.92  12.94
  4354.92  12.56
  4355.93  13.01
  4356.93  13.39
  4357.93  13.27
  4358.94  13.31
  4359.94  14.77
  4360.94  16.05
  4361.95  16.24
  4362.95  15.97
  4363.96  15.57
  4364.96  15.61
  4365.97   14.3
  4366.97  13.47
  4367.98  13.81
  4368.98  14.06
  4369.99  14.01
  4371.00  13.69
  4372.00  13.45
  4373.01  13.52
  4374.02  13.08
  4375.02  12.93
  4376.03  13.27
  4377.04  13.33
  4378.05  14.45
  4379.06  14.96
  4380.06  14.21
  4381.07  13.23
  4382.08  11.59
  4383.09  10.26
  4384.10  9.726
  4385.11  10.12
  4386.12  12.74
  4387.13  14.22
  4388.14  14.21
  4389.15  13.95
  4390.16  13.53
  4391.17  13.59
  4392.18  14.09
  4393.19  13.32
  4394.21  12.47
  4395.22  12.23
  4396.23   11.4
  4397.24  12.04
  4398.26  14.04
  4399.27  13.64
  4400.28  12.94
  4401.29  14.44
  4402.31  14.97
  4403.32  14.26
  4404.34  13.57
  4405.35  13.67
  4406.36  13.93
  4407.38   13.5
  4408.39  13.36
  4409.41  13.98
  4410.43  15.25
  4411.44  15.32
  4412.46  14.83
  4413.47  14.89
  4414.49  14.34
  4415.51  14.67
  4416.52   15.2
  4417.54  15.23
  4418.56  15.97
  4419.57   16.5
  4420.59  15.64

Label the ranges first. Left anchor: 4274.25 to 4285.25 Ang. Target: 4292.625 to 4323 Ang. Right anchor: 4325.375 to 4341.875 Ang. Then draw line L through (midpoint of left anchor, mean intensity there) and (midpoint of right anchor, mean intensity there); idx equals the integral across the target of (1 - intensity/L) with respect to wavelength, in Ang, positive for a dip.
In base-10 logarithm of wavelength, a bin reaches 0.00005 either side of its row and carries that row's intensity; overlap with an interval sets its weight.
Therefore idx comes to 2.8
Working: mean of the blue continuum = 12.5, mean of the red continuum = 11.8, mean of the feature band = 11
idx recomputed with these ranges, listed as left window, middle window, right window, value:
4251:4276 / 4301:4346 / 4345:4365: 7.4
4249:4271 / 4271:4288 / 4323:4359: 0.5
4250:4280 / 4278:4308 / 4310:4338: 4.8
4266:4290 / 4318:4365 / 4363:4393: 1.1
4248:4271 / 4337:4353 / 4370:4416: 1.9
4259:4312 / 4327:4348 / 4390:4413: 1.1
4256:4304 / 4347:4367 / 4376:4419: -1.5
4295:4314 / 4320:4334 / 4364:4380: -2.4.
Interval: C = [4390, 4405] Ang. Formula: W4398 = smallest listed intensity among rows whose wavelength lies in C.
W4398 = 11.4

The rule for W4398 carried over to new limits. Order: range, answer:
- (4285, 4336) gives 7.426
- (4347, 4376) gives 12.56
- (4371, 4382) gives 12.93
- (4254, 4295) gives 11.35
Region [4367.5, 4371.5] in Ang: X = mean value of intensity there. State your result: 13.9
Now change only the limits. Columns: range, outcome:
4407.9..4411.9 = 14.5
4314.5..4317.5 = 13.7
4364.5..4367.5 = 14.4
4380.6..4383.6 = 11.7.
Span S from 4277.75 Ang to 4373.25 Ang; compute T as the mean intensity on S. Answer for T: 12.3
